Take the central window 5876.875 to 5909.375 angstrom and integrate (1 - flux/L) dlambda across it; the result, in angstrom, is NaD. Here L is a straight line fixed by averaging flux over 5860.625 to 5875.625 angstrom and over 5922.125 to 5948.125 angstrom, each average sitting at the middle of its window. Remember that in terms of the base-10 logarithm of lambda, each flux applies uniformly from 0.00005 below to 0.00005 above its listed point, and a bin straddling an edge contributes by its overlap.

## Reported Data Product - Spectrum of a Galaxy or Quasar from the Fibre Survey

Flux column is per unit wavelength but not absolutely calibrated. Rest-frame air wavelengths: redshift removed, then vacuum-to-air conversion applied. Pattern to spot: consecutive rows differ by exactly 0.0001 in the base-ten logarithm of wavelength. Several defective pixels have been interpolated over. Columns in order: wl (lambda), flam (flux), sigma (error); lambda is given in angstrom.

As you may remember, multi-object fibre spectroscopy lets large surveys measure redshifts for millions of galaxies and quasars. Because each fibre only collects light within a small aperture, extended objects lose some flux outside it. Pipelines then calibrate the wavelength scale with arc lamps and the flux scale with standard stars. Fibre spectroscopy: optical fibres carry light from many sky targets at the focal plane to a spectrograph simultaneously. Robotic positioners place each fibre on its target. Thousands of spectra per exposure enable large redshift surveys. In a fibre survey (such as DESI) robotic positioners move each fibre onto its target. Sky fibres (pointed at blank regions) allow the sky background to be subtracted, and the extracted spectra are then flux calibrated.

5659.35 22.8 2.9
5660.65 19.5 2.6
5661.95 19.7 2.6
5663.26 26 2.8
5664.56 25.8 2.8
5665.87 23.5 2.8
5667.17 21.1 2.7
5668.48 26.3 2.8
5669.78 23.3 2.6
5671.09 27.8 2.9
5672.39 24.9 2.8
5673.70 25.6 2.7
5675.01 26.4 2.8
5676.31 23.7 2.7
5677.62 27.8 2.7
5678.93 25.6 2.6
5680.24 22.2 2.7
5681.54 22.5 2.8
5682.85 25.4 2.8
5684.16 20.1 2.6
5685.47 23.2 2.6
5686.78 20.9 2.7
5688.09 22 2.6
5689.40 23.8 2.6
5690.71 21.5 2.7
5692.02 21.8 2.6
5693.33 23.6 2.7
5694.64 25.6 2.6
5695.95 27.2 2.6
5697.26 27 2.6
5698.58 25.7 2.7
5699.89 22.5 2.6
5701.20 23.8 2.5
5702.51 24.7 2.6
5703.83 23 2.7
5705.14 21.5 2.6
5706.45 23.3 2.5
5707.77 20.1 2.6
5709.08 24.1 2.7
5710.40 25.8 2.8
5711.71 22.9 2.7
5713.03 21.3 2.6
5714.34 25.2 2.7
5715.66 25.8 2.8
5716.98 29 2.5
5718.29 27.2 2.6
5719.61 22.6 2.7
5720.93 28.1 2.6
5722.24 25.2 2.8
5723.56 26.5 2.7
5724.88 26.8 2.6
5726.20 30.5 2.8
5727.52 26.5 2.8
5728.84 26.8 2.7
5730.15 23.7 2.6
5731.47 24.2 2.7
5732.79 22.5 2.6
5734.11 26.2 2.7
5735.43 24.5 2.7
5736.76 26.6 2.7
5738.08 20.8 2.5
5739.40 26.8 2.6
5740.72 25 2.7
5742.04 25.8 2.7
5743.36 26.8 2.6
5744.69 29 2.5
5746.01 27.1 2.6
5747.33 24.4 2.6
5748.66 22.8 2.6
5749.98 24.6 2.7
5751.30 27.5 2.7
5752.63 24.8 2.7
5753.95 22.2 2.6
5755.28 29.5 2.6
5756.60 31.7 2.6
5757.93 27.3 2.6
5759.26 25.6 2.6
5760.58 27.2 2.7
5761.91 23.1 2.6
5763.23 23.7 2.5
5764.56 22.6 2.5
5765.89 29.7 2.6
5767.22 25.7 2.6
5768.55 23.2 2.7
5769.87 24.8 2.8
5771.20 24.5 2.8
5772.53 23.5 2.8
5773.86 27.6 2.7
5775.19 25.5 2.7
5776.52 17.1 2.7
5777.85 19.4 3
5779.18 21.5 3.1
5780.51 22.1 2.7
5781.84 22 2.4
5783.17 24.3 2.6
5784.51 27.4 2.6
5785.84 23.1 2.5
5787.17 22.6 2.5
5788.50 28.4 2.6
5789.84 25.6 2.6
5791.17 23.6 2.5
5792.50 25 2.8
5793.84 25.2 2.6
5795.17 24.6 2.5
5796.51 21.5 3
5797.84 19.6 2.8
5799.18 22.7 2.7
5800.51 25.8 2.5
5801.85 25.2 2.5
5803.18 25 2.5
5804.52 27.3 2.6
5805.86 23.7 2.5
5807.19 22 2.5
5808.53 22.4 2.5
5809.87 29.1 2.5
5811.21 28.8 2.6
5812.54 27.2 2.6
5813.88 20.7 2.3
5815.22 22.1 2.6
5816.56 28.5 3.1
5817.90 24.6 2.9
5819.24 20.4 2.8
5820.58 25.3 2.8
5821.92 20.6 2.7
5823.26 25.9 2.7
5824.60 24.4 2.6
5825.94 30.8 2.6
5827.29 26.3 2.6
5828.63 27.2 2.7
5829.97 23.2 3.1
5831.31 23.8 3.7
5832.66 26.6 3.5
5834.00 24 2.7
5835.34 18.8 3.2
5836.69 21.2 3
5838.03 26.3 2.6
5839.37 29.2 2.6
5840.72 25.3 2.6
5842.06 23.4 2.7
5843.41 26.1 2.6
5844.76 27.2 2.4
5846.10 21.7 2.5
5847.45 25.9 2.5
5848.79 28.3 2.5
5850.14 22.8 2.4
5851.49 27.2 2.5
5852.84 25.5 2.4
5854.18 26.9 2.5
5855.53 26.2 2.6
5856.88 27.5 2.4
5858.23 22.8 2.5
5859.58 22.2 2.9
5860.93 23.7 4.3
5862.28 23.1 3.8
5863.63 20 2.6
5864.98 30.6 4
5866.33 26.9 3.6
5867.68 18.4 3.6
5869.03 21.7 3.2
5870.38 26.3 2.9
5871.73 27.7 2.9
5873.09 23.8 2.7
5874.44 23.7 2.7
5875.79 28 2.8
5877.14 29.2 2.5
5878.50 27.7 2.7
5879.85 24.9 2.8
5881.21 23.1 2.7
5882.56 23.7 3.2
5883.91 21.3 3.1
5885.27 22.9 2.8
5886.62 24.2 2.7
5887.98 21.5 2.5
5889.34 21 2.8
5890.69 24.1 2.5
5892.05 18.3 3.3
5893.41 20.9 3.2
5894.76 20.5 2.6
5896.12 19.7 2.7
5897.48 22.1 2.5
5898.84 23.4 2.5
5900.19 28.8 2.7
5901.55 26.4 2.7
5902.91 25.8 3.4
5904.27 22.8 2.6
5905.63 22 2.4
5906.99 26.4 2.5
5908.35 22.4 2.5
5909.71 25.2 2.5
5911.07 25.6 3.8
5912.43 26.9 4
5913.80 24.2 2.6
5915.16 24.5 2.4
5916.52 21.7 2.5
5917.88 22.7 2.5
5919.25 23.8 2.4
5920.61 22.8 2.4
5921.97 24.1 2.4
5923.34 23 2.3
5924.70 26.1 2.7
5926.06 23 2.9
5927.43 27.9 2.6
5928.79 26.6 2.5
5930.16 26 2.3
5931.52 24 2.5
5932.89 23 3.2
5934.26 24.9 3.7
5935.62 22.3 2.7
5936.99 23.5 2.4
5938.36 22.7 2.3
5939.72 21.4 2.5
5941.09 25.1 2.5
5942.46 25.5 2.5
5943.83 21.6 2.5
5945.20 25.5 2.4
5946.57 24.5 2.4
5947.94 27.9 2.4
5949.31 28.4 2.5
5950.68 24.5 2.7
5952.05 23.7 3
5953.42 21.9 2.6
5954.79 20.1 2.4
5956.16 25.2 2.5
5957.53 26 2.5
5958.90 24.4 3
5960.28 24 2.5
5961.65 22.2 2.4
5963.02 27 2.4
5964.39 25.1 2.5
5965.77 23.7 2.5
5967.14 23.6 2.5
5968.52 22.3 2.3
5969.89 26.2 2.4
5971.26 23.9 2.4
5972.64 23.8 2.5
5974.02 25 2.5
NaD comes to 1.2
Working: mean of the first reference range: 24.3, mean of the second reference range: 24.4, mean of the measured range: 23.4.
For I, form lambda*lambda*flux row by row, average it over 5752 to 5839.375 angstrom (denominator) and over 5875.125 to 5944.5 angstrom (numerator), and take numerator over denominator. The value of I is 1.01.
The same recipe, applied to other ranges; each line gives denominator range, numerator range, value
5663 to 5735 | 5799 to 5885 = 1.06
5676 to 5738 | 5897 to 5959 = 1.07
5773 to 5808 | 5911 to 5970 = 1.07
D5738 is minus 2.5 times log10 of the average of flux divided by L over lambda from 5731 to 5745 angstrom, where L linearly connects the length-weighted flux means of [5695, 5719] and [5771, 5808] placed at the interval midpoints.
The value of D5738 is -0.04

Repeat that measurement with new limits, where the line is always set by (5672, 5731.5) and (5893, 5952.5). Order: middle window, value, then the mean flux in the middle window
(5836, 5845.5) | -0.051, 25.5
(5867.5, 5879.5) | -0.051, 25.4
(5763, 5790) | 0.019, 24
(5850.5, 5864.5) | -0.011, 24.5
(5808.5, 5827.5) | -0.037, 25.2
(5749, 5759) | -0.093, 26.6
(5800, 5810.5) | -0.029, 25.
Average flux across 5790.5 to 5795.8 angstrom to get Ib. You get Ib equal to 24.6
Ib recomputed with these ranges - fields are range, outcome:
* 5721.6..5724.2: 25.8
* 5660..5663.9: 21.7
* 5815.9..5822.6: 23.9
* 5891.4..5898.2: 20.3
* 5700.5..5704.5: 23.8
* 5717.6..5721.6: 26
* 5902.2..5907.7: 24.2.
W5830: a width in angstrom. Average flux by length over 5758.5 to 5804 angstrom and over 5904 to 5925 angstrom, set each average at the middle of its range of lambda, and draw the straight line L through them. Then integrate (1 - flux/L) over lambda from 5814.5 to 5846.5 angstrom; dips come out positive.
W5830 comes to -0.89 angstrom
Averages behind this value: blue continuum 24.1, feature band 24.7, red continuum 24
